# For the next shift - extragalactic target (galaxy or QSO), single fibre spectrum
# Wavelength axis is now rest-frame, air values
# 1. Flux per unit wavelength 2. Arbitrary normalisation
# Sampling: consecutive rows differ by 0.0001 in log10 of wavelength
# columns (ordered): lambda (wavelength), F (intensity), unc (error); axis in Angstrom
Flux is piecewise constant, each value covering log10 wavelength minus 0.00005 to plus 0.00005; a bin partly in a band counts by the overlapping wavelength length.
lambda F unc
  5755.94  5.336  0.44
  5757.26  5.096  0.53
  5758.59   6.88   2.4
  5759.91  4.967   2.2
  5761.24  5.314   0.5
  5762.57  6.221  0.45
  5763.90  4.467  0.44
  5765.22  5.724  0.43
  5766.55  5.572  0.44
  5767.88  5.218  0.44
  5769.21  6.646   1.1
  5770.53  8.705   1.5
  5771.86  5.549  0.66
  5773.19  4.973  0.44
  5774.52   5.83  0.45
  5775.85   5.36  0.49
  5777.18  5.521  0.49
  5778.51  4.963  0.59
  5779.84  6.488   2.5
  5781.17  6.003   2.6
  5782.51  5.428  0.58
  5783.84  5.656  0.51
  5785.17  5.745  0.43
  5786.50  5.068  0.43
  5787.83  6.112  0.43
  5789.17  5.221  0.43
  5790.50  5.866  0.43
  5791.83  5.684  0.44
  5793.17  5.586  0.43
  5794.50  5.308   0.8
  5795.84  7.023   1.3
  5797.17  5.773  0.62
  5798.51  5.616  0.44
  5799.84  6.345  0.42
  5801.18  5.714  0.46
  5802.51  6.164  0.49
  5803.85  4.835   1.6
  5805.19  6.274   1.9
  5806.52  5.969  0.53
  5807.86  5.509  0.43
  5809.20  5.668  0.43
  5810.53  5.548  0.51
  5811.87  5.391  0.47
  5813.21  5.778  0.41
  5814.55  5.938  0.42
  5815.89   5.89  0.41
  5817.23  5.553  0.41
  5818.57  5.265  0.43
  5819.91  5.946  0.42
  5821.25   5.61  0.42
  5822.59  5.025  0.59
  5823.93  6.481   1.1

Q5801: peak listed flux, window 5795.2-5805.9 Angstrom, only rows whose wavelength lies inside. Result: 7.023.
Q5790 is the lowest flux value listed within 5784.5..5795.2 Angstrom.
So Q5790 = 5.068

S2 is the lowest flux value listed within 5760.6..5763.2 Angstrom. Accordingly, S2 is 5.314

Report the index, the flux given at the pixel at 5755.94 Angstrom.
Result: 5.336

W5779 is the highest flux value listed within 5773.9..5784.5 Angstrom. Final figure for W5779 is 6.488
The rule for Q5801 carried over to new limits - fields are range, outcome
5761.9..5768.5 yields 6.221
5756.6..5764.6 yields 6.88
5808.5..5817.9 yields 5.938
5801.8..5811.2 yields 6.274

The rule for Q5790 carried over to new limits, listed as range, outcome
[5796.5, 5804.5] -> 4.835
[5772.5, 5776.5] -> 4.973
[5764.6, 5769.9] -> 5.218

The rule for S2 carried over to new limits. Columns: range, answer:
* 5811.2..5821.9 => 5.265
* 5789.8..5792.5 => 5.684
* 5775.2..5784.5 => 4.963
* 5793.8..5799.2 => 5.308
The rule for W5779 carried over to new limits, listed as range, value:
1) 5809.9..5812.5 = 5.548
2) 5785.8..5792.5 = 6.112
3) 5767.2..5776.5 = 8.705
